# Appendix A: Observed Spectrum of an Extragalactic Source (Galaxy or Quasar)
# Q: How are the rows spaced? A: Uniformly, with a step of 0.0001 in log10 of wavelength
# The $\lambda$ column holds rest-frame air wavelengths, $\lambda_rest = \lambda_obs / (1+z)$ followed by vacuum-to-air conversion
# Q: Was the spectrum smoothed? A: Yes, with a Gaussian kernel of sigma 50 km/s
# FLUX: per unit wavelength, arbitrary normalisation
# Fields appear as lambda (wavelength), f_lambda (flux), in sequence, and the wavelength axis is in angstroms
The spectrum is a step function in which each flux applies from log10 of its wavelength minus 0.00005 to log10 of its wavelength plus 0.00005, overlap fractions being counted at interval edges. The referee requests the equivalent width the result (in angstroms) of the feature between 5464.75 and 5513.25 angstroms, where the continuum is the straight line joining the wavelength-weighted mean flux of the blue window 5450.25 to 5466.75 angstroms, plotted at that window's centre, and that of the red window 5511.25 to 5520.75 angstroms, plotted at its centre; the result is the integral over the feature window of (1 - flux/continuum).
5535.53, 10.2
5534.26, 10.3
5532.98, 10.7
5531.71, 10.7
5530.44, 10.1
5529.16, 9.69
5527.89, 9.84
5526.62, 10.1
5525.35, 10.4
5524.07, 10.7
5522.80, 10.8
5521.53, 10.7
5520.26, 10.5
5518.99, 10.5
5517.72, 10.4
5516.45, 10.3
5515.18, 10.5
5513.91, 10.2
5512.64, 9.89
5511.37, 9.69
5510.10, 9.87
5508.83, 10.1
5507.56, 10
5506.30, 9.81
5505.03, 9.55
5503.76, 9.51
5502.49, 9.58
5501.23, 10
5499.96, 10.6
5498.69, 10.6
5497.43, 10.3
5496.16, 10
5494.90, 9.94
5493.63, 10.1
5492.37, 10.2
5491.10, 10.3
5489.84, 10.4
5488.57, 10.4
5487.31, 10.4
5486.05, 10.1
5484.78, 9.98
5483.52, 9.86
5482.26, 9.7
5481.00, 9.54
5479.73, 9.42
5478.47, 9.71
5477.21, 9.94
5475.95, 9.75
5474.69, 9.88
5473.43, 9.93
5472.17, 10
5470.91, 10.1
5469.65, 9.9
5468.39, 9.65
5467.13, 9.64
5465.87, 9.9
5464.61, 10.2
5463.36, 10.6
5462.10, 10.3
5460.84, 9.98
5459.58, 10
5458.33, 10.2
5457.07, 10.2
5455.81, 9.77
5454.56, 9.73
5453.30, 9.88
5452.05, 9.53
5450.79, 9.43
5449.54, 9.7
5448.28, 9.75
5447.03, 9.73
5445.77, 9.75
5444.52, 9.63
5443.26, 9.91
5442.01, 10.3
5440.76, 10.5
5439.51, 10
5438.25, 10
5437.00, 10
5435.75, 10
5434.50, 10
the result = 0.9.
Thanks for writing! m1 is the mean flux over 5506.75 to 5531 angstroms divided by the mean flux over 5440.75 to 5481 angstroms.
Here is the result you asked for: 1.0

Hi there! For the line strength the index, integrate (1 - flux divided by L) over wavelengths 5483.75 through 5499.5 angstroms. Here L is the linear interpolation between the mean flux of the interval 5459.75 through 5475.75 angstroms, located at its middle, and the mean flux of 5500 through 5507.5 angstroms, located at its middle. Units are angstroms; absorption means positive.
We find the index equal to -0.6 angstroms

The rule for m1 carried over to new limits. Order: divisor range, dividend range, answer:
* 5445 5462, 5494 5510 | 1.02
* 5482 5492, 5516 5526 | 1.04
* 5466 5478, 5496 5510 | 1.01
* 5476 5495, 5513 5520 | 1.04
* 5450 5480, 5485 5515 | 1.02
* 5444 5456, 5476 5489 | 1.02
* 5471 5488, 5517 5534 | 1.05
